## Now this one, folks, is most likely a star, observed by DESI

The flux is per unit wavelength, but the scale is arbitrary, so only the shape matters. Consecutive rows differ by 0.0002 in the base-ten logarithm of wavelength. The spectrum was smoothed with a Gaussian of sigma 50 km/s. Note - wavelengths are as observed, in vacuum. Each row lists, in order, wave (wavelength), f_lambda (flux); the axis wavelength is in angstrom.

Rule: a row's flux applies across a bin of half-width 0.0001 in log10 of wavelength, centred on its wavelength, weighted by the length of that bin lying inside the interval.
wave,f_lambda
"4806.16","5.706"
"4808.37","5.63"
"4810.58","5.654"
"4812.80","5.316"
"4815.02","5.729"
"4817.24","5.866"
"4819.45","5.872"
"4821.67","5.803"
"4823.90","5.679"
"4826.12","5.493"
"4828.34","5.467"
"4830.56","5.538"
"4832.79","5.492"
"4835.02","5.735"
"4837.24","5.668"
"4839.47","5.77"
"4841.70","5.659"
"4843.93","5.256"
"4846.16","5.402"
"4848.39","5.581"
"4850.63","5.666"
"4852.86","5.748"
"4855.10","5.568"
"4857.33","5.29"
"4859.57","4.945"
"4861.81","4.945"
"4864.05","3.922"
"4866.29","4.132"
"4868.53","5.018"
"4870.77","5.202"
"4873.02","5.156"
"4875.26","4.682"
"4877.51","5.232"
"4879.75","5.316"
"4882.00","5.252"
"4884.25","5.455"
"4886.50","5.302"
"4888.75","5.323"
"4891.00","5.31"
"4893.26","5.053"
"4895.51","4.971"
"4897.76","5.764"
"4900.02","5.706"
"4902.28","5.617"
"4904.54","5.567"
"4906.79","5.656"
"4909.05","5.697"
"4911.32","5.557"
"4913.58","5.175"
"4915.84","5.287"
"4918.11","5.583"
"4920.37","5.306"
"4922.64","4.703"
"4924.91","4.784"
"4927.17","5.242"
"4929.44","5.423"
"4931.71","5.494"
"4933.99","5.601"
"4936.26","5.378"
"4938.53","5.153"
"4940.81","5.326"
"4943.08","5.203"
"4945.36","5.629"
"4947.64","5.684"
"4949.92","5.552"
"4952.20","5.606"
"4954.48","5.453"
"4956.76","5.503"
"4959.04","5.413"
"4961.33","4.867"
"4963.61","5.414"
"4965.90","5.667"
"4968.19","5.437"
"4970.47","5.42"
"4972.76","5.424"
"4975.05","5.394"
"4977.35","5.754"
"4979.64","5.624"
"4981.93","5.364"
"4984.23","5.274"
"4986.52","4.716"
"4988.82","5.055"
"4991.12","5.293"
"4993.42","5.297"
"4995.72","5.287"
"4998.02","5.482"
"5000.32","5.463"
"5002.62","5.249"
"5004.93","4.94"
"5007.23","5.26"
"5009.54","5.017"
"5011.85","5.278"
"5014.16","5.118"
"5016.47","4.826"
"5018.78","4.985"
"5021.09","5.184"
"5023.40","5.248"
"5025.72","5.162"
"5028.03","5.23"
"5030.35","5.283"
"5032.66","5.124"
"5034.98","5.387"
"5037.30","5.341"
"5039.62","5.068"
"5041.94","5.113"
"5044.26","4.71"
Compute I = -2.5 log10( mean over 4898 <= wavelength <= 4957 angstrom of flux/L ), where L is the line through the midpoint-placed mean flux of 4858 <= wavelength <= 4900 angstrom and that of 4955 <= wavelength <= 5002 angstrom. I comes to -0.04 mag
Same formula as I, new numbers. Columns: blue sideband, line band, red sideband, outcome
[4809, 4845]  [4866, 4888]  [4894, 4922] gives 0.08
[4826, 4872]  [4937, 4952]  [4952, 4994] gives -0.02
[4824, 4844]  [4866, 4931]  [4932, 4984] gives 0.05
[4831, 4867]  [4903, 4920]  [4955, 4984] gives -0.02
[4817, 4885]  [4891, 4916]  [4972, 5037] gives -0.03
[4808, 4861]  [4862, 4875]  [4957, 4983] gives 0.18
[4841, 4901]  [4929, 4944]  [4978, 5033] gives -0.03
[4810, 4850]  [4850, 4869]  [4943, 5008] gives 0.11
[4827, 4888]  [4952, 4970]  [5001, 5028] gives -0.05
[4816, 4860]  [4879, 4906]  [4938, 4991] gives 0.02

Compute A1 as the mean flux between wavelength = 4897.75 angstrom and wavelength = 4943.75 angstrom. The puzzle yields 5.38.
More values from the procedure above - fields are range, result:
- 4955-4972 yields 5.39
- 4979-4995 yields 5.22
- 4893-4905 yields 5.47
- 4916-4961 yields 5.36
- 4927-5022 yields 5.33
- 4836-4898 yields 5.23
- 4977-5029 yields 5.21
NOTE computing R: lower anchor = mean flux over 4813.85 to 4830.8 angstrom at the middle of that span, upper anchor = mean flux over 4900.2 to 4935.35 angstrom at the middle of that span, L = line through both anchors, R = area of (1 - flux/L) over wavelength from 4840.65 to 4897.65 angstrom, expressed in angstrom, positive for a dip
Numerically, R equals 3.7 angstrom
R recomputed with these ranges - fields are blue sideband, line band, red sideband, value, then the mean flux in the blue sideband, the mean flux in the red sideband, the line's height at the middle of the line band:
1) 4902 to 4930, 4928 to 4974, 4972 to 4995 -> -0.9 angstrom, 5.35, 5.32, 5.33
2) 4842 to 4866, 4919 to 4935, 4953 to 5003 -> 0.2 angstrom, 5.21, 5.36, 5.3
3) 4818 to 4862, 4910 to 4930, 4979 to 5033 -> 0.6 angstrom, 5.54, 5.2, 5.38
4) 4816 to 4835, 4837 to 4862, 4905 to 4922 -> 0.6 angstrom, 5.66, 5.45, 5.6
